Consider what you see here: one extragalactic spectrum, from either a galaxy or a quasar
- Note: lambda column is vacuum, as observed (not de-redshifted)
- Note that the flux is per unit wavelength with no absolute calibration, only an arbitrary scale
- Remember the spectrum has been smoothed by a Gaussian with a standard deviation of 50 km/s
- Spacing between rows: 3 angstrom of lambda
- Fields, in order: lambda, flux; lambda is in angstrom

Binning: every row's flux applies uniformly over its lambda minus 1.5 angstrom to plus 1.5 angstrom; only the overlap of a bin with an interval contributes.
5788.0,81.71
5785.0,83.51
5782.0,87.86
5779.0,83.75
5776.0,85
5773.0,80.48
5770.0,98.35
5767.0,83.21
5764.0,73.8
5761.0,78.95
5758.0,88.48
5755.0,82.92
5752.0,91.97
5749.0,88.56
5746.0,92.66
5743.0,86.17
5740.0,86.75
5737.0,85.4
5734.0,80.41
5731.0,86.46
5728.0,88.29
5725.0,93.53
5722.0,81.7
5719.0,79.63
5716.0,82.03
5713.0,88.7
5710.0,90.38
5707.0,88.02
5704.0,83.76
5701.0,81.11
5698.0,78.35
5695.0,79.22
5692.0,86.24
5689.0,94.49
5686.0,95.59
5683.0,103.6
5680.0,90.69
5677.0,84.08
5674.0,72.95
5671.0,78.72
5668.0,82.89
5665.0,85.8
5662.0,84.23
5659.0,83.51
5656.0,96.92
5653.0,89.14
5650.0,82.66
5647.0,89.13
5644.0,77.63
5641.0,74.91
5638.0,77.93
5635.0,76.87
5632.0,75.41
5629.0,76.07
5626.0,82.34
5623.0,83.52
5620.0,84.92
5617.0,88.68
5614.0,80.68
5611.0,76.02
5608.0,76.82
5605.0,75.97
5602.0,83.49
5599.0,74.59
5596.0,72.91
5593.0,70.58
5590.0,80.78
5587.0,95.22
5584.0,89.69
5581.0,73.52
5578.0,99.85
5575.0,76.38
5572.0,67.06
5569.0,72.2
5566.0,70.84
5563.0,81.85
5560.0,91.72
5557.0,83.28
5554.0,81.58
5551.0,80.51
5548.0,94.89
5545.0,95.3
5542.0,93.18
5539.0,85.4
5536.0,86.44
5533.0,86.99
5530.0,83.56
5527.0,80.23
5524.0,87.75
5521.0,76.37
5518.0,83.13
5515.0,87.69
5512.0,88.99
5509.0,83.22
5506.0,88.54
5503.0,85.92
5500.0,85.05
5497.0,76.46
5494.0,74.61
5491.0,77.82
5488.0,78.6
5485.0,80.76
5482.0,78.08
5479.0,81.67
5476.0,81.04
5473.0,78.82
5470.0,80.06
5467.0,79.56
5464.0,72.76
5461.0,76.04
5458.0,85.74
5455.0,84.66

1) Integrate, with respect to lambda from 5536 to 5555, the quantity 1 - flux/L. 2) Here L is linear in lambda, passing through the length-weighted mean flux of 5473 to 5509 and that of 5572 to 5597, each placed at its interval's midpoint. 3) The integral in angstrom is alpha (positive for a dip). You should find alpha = -1.69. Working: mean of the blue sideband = 80.8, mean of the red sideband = 81.6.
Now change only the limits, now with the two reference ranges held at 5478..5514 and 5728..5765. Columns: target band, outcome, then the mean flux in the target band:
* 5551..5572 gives 0.9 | 79.3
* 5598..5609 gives 0.7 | 77.9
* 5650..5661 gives -0.6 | 88.6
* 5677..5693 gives -1.7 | 93.4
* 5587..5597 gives 0.6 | 77.9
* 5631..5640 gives 0.8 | 76.7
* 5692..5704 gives 0.5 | 80.9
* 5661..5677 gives 0.6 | 81.1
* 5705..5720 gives -0.2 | 85.9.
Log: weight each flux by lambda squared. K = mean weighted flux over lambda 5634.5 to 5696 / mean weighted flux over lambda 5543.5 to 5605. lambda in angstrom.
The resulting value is 1.08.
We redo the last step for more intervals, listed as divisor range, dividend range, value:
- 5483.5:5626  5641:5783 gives 1.10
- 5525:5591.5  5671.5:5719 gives 1.08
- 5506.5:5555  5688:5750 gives 1.07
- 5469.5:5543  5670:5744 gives 1.11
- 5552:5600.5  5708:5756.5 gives 1.14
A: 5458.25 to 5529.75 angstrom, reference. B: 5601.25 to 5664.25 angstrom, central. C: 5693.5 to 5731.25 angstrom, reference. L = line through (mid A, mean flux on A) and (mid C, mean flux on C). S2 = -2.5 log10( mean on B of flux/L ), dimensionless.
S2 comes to 0.02 mag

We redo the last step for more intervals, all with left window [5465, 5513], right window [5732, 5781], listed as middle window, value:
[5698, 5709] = 0.01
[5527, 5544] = -0.06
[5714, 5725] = 0.02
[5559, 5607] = 0.04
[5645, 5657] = -0.06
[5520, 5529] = 0.00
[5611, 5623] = 0.00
